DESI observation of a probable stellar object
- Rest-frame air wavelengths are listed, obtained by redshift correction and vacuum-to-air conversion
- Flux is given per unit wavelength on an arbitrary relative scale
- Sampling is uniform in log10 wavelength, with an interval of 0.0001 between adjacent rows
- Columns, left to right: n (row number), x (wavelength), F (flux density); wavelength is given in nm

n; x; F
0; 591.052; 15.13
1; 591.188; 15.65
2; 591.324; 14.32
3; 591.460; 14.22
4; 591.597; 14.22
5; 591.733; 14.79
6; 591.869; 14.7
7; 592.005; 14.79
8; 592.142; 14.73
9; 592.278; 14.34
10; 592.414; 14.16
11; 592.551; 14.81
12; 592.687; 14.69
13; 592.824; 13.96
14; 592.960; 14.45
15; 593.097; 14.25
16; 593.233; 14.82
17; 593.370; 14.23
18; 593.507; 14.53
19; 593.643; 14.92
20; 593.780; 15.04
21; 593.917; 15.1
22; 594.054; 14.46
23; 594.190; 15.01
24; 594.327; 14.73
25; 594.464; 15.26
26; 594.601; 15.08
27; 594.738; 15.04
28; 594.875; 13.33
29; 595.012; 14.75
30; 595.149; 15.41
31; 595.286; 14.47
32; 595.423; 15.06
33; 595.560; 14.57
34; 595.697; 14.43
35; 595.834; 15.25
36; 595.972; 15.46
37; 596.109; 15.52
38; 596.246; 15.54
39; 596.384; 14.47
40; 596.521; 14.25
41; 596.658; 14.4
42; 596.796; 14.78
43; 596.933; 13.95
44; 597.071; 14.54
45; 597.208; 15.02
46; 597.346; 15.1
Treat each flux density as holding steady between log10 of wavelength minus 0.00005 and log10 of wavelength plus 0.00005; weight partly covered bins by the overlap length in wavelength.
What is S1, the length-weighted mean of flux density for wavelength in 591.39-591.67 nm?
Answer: 14.2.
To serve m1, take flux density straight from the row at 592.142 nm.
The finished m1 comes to 14.73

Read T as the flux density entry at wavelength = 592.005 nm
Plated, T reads 14.79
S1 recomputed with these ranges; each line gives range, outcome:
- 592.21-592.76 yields 14.5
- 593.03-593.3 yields 14.6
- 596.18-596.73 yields 14.6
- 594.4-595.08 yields 14.7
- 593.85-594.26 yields 14.9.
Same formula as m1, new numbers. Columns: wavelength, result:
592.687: 14.69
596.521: 14.25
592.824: 13.96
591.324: 14.32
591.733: 14.79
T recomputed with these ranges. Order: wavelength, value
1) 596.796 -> 14.78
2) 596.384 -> 14.47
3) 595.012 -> 14.75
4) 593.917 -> 15.1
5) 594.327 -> 14.73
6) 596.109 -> 15.52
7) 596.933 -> 13.95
